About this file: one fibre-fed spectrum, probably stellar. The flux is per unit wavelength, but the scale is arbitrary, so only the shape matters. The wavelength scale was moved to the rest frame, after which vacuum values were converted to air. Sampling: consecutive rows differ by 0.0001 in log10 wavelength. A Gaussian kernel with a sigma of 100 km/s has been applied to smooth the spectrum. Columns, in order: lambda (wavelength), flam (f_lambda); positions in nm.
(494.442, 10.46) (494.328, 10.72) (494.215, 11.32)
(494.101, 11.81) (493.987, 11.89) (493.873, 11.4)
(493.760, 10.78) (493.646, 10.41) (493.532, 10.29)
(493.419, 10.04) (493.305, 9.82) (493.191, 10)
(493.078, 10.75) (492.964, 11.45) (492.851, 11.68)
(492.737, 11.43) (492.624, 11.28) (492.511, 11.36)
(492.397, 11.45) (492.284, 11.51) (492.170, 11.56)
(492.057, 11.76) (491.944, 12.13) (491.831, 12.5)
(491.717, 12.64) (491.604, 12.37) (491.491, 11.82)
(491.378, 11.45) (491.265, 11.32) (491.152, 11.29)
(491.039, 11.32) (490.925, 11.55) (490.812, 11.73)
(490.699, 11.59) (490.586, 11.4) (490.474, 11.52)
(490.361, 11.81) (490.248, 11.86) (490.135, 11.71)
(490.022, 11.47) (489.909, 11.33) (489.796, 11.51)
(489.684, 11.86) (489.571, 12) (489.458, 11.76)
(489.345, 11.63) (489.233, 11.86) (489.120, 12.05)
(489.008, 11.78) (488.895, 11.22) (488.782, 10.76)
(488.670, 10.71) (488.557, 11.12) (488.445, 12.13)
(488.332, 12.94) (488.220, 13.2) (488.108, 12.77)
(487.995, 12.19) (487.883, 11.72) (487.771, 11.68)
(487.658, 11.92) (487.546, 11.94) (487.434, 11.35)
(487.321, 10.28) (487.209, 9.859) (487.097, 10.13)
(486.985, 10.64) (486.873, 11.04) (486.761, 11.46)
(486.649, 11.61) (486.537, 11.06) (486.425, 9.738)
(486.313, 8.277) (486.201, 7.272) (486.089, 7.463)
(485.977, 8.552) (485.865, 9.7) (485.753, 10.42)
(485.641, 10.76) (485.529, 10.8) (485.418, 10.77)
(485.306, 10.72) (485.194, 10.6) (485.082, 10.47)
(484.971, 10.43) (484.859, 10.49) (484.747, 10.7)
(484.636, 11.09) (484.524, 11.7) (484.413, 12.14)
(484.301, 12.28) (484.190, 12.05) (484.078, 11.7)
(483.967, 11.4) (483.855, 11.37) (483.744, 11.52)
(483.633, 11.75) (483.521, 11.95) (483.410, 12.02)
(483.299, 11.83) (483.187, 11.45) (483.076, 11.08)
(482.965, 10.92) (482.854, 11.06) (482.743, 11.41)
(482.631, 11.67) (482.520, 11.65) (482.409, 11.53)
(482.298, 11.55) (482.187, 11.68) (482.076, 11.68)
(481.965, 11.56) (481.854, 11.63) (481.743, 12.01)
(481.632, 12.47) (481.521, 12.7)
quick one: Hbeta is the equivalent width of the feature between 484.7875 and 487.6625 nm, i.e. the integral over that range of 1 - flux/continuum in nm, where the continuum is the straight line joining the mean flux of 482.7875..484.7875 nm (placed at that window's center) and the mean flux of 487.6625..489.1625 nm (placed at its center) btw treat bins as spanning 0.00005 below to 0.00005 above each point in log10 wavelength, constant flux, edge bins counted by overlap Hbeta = 0.36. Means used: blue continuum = 11.6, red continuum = 11.9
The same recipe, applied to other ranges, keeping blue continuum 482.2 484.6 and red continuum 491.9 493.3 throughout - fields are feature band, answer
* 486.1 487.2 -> 0.14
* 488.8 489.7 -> -0.02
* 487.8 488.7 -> -0.05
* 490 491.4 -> -0.02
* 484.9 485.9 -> 0.09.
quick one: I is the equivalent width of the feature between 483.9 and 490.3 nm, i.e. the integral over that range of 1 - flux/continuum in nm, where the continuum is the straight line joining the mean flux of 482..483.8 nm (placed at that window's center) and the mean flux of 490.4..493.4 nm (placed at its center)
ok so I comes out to 0.23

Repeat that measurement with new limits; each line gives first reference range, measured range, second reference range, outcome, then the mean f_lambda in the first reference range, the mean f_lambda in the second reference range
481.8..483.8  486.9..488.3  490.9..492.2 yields 0.025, 11.6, 11.8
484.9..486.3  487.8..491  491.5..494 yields -0.355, 9.79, 11.3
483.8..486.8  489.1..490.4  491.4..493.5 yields -0.076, 10.5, 11.4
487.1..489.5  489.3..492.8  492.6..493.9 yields -0.169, 11.6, 10.8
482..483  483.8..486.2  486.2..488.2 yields 0.118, 11.5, 11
